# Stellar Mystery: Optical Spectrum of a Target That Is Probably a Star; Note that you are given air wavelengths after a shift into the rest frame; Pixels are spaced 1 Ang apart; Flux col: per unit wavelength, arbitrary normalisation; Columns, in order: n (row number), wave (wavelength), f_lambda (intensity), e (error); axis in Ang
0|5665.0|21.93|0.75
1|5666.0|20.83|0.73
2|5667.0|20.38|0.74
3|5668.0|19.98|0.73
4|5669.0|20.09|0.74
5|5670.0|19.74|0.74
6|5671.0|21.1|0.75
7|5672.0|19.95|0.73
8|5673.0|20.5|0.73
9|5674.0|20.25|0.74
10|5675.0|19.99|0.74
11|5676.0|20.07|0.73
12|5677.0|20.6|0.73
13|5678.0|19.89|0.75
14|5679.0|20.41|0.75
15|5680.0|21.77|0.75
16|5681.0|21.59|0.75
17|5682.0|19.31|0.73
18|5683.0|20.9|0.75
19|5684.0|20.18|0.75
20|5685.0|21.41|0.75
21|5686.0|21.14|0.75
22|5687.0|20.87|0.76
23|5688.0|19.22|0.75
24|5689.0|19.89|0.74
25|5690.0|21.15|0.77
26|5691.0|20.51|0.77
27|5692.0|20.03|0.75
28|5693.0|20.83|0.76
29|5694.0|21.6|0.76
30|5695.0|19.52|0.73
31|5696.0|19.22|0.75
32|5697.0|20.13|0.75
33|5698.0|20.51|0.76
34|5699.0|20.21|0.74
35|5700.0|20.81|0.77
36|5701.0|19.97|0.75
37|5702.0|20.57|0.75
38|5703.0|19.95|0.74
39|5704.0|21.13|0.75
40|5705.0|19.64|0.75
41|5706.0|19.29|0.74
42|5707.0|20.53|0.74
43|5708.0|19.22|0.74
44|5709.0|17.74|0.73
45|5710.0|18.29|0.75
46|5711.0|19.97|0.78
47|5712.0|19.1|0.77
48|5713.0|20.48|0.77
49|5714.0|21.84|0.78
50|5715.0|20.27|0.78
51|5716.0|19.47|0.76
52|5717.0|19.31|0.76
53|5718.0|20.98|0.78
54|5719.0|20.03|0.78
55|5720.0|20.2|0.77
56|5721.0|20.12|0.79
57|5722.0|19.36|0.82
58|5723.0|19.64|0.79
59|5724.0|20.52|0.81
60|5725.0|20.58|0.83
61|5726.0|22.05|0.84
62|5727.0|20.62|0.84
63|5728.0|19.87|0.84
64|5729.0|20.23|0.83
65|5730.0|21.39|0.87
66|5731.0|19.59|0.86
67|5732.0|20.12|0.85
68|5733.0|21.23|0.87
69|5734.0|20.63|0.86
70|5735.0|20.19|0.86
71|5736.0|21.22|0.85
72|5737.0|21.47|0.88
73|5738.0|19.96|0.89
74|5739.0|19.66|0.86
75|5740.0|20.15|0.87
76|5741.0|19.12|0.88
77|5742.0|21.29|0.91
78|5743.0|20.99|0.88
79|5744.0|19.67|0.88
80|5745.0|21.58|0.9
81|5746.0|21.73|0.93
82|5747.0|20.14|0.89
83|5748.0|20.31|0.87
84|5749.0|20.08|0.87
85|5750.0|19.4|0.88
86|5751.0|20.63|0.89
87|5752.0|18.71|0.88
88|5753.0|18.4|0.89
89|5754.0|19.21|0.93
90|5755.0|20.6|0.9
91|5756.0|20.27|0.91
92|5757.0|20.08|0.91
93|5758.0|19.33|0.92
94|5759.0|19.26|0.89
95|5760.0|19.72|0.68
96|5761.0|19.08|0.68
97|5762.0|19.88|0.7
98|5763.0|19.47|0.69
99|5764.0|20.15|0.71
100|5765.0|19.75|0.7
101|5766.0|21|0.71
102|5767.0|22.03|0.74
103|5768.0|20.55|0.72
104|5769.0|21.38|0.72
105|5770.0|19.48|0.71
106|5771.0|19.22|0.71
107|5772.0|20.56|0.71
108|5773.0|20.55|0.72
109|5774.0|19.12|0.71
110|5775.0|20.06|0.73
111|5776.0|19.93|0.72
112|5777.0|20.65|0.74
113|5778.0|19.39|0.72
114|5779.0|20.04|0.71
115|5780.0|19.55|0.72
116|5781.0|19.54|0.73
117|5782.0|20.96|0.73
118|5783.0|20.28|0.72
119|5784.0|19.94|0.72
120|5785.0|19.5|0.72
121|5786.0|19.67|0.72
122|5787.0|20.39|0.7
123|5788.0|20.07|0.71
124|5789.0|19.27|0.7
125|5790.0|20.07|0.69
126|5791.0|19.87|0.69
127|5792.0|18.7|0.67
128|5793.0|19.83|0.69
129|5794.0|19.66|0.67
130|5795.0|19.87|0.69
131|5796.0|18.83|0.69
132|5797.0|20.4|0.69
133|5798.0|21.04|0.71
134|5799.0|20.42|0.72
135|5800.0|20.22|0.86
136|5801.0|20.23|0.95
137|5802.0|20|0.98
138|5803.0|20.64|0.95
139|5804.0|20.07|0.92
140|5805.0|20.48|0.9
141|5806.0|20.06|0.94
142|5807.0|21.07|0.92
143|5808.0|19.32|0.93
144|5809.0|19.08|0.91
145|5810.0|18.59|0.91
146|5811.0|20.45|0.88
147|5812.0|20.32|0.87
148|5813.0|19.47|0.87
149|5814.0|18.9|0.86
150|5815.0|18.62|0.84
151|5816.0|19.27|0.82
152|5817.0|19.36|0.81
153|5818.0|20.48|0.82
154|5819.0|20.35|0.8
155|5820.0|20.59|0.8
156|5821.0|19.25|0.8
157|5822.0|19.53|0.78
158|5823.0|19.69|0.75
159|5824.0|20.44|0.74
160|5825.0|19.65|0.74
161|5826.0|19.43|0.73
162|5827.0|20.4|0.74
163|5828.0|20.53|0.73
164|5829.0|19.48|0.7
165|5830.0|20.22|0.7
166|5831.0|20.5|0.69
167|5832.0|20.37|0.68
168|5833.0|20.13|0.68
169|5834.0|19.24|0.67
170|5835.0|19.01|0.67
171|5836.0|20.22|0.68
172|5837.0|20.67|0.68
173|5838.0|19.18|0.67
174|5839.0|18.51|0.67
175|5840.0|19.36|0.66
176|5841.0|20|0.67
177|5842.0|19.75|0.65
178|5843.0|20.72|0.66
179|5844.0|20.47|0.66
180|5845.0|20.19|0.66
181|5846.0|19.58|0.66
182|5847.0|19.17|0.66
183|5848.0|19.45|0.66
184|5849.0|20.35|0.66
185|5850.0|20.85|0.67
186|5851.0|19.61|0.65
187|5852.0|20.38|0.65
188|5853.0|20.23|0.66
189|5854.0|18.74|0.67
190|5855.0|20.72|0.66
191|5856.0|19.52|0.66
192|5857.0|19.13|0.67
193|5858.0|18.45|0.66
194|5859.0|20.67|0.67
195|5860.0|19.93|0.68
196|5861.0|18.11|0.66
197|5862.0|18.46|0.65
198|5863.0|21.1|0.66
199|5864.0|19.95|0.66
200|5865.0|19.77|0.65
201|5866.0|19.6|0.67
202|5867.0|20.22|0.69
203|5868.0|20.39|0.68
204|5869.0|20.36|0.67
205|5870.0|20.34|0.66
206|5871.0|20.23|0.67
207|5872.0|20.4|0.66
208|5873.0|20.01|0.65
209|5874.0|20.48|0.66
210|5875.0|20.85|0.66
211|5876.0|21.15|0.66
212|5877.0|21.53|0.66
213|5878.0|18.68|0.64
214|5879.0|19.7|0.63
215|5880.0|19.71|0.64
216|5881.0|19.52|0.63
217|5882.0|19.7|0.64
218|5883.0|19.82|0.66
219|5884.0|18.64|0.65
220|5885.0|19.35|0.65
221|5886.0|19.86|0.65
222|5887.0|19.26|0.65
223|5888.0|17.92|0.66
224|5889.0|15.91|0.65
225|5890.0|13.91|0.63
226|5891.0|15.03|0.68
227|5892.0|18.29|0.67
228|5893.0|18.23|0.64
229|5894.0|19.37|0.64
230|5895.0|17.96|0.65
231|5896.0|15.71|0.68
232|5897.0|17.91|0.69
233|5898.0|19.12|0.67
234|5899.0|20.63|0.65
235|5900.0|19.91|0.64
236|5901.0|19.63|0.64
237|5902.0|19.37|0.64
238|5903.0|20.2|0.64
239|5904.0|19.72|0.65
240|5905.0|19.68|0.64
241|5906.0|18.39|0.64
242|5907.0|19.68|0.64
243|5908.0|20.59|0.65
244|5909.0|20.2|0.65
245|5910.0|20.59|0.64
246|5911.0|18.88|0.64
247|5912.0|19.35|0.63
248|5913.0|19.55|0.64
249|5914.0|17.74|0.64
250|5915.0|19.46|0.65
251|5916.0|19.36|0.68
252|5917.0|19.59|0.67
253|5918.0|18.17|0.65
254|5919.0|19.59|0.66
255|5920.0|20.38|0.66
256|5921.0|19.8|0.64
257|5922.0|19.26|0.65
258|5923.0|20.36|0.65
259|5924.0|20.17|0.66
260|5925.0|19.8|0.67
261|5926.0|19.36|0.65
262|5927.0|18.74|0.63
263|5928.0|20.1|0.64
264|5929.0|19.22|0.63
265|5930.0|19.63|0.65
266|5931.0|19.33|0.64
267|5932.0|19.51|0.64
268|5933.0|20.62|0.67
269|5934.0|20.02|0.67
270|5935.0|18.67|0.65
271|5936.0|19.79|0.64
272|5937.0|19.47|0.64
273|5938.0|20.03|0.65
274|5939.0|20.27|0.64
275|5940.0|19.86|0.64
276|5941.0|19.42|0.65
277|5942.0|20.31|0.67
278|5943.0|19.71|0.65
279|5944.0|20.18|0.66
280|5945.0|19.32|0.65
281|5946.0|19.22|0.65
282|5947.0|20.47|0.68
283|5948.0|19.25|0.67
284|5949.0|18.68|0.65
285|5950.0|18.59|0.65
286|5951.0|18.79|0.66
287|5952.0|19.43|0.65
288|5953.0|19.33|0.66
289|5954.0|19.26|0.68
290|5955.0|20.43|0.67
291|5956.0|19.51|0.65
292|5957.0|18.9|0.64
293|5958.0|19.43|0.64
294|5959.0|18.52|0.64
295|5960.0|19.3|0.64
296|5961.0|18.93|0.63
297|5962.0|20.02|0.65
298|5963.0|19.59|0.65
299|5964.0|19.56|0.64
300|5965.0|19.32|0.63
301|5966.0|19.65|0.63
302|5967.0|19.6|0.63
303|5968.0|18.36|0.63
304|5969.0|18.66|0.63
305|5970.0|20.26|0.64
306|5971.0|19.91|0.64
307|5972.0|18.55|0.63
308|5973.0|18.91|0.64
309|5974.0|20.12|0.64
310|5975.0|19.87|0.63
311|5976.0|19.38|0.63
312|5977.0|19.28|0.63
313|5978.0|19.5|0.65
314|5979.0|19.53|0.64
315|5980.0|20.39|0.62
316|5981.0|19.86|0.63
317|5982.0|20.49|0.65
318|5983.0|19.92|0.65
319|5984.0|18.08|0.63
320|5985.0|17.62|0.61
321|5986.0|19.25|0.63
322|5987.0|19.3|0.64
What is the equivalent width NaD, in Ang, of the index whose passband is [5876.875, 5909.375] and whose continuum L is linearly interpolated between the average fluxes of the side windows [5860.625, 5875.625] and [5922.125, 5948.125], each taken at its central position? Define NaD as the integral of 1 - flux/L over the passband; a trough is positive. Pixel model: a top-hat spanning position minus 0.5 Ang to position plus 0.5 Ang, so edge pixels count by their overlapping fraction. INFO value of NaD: 1.8 Ang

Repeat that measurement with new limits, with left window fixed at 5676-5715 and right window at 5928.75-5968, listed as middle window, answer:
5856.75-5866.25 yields 0.11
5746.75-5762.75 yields 0.31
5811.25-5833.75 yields 0.01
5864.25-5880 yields -0.40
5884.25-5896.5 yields 1.30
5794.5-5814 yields -0.07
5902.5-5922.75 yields 0.09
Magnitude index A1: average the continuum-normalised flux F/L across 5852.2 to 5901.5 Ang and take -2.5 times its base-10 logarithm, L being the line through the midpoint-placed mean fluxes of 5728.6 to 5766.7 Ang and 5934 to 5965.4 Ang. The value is 0.03 mag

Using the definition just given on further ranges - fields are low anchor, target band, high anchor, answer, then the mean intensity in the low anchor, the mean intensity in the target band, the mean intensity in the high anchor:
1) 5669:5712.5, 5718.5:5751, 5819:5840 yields -0.02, 20.2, 20.4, 19.9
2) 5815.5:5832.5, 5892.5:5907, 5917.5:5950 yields 0.04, 20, 19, 19.6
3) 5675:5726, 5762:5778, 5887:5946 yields -0.02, 20.2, 20.2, 19.2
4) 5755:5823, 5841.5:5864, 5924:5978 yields 0.00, 19.9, 19.8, 19.5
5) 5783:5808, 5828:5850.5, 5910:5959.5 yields 0.00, 20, 19.9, 19.5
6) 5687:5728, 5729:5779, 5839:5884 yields -0.01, 20.1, 20.2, 19.9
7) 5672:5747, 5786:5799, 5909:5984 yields 0.01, 20.3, 19.8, 19.5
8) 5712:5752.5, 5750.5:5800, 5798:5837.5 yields 0.01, 20.4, 19.9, 19.9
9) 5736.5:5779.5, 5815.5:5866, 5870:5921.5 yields -0.01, 20.1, 19.8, 19.2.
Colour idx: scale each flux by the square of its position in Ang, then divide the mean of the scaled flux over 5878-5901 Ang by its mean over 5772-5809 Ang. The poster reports 0.96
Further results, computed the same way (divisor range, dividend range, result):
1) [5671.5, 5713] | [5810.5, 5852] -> 1.03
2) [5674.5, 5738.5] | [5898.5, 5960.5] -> 1.04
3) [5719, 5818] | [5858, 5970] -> 1.02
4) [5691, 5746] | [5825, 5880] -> 1.03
